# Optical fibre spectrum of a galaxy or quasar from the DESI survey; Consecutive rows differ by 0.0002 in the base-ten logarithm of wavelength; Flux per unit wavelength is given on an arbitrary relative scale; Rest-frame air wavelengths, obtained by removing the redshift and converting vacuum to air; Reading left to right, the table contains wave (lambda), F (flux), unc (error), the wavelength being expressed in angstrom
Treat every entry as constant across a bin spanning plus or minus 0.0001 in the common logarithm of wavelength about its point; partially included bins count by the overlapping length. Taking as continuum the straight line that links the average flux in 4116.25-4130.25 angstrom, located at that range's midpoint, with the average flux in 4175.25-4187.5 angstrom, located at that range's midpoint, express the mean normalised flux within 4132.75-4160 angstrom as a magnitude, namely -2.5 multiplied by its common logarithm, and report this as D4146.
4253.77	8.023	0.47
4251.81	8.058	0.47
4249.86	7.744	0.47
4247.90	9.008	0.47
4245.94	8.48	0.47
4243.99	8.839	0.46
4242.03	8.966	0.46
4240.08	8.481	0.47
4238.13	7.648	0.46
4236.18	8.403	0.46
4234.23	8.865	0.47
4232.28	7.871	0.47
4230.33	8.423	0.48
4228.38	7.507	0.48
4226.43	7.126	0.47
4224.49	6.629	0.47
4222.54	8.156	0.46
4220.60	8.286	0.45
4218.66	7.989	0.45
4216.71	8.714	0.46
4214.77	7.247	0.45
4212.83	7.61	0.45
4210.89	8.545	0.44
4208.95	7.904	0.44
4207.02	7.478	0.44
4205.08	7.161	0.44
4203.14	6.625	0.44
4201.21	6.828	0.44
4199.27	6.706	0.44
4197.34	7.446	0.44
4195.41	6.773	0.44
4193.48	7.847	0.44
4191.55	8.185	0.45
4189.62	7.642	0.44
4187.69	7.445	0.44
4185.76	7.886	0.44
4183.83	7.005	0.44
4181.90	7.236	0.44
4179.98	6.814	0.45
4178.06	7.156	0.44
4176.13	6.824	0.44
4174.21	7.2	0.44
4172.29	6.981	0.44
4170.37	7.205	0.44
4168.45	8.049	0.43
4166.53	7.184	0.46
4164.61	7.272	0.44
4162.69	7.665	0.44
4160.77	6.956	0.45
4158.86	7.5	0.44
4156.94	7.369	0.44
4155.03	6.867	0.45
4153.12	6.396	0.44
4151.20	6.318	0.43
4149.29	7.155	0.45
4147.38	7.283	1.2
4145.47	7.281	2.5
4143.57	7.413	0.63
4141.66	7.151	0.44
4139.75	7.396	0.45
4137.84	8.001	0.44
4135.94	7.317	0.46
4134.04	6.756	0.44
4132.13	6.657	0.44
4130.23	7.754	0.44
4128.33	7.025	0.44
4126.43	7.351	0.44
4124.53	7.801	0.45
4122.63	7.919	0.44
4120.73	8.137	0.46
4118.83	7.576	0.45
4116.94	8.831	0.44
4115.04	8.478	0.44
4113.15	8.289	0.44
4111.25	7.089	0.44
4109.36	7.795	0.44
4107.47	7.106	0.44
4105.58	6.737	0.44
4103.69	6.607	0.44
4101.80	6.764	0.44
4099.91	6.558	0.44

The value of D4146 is 0.06 mag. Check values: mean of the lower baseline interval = 7.78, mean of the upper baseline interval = 7.17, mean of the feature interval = 7.15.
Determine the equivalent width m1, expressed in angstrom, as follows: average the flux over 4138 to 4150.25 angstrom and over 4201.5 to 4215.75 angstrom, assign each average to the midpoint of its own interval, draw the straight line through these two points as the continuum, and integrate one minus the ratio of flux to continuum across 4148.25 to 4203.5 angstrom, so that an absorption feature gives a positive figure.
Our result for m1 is 1.5 angstrom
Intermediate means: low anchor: 7.33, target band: 7.2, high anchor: 7.48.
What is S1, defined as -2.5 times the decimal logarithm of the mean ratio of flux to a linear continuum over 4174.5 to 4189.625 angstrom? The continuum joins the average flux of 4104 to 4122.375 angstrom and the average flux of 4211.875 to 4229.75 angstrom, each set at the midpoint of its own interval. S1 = 0.07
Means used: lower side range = 7.75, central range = 7.22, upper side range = 7.71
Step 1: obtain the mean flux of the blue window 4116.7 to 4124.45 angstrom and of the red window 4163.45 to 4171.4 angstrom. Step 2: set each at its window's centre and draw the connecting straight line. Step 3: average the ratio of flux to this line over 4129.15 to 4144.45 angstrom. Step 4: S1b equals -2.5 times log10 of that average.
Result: 0.073 mag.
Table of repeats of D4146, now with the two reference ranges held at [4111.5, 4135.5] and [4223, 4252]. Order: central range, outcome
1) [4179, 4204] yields 0.10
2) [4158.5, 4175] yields 0.08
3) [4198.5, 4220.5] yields 0.06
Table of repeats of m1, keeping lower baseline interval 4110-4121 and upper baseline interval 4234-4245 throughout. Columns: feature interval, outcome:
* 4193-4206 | 2.09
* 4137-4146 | 0.78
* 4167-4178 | 1.36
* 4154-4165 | 1.28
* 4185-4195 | 0.71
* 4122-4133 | 0.94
